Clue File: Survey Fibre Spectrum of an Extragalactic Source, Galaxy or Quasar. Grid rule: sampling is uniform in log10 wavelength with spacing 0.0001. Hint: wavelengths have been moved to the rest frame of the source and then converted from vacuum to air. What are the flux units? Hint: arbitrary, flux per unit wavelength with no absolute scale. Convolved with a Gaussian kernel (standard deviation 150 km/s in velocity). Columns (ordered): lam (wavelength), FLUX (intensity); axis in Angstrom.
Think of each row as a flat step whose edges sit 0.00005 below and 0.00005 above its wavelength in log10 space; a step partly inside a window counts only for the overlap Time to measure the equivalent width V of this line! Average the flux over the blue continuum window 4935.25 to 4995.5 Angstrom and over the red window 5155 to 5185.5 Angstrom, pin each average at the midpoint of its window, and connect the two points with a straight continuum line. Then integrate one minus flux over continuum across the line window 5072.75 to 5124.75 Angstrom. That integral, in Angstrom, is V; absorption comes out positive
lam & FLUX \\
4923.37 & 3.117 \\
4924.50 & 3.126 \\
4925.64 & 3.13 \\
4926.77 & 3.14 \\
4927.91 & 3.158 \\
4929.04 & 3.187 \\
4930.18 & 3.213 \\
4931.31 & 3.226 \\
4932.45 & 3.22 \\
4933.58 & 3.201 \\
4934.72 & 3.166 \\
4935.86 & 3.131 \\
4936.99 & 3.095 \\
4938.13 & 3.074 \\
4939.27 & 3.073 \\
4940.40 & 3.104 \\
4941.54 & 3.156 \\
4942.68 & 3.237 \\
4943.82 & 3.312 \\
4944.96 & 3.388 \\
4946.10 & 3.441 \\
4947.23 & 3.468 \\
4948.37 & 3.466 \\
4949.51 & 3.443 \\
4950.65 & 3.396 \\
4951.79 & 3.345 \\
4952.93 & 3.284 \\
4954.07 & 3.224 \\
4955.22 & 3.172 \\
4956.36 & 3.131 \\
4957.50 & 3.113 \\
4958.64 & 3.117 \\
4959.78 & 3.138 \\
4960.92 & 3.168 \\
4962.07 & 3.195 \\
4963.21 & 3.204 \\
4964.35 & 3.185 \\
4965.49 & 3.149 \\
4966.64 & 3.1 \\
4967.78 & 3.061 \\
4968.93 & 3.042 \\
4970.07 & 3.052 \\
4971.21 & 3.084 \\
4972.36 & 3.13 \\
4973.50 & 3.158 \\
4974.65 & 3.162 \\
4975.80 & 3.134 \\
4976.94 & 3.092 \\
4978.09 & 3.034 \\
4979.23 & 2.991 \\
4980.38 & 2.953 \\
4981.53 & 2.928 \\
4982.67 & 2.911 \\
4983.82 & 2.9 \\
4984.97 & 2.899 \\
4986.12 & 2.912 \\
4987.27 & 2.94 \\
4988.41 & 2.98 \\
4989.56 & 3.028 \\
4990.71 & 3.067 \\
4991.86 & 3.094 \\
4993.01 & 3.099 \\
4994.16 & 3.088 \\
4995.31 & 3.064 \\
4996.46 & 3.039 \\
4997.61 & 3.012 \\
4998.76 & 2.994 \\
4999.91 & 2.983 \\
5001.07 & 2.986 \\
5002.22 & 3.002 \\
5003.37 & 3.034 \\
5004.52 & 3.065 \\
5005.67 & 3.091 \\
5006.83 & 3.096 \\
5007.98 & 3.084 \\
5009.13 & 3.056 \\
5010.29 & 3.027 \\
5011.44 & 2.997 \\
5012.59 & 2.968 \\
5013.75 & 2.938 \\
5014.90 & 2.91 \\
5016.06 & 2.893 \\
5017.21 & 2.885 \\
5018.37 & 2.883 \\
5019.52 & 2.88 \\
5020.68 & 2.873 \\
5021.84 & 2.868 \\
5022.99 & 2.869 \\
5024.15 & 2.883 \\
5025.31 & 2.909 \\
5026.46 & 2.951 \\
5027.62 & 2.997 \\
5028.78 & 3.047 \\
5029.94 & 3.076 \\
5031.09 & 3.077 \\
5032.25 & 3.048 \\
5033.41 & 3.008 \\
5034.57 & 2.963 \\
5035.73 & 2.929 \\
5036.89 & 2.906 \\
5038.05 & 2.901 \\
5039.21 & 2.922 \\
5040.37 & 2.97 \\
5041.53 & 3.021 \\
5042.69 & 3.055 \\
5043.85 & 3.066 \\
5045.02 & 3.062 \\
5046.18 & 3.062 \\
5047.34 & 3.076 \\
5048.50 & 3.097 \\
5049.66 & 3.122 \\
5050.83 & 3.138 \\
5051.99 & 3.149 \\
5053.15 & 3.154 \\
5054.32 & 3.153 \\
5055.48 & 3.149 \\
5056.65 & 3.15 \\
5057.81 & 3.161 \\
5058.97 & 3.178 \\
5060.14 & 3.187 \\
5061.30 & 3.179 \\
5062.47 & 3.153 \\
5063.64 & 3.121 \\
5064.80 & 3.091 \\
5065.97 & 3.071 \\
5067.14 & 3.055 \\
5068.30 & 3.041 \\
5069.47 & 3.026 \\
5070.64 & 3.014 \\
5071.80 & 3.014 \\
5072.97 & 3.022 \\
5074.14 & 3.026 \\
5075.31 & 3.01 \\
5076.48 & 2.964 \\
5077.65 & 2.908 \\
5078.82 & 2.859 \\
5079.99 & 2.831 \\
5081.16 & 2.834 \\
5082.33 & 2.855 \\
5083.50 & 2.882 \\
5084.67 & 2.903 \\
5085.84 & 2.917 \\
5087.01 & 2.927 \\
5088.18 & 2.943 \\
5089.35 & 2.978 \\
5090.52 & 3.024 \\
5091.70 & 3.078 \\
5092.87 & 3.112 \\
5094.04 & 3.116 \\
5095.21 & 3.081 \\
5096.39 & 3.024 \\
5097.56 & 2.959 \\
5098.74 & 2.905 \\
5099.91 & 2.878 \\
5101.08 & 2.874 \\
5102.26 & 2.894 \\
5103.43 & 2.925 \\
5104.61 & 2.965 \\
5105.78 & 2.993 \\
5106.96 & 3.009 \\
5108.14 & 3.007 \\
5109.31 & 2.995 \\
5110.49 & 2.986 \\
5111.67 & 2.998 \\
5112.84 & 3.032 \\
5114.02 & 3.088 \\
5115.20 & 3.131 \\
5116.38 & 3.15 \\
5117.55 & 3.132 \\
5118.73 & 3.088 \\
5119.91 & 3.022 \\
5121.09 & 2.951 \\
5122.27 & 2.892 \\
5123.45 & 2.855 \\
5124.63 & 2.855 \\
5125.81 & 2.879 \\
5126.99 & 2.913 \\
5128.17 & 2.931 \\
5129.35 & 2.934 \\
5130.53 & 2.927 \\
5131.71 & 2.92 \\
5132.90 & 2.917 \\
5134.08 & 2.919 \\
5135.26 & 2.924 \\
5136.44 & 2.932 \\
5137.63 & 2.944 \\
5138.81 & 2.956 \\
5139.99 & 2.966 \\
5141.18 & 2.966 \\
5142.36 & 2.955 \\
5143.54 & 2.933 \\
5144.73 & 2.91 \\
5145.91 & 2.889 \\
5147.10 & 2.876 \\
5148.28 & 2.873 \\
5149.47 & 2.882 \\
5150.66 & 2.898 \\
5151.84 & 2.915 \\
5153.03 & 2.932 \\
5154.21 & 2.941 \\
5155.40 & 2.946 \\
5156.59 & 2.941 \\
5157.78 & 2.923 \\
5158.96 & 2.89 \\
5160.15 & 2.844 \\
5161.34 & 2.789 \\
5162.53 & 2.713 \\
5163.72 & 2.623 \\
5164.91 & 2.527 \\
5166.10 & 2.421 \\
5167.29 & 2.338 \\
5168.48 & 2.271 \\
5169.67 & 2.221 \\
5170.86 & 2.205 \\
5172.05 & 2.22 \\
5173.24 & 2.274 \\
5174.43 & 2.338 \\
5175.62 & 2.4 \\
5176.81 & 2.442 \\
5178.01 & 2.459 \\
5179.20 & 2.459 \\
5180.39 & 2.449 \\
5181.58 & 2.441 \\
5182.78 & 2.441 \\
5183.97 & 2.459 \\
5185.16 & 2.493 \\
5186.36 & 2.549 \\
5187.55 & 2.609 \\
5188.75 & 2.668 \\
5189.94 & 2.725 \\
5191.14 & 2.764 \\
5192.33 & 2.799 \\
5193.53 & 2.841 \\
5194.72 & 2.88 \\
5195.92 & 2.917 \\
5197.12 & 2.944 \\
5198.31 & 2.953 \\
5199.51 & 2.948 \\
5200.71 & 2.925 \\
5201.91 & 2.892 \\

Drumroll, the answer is -4.6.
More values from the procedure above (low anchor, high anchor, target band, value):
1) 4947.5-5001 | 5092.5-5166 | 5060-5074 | -0.4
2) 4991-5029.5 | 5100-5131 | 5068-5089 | 0.3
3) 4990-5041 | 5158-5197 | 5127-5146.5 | -2.0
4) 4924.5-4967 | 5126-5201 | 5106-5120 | -1.0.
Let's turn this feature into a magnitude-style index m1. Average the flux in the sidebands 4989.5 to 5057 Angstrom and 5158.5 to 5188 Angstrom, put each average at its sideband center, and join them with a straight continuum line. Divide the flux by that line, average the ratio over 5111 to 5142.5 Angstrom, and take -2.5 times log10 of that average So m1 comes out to -0.13 mag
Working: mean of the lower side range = 3.01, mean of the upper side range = 2.47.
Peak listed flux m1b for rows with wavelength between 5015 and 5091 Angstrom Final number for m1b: 3.187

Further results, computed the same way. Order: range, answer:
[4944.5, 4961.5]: 3.468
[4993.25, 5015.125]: 3.096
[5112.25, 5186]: 3.15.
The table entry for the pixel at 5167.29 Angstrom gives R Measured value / 2.338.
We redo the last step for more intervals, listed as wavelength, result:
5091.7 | 3.078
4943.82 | 3.312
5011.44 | 2.997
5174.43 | 2.338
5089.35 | 2.978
